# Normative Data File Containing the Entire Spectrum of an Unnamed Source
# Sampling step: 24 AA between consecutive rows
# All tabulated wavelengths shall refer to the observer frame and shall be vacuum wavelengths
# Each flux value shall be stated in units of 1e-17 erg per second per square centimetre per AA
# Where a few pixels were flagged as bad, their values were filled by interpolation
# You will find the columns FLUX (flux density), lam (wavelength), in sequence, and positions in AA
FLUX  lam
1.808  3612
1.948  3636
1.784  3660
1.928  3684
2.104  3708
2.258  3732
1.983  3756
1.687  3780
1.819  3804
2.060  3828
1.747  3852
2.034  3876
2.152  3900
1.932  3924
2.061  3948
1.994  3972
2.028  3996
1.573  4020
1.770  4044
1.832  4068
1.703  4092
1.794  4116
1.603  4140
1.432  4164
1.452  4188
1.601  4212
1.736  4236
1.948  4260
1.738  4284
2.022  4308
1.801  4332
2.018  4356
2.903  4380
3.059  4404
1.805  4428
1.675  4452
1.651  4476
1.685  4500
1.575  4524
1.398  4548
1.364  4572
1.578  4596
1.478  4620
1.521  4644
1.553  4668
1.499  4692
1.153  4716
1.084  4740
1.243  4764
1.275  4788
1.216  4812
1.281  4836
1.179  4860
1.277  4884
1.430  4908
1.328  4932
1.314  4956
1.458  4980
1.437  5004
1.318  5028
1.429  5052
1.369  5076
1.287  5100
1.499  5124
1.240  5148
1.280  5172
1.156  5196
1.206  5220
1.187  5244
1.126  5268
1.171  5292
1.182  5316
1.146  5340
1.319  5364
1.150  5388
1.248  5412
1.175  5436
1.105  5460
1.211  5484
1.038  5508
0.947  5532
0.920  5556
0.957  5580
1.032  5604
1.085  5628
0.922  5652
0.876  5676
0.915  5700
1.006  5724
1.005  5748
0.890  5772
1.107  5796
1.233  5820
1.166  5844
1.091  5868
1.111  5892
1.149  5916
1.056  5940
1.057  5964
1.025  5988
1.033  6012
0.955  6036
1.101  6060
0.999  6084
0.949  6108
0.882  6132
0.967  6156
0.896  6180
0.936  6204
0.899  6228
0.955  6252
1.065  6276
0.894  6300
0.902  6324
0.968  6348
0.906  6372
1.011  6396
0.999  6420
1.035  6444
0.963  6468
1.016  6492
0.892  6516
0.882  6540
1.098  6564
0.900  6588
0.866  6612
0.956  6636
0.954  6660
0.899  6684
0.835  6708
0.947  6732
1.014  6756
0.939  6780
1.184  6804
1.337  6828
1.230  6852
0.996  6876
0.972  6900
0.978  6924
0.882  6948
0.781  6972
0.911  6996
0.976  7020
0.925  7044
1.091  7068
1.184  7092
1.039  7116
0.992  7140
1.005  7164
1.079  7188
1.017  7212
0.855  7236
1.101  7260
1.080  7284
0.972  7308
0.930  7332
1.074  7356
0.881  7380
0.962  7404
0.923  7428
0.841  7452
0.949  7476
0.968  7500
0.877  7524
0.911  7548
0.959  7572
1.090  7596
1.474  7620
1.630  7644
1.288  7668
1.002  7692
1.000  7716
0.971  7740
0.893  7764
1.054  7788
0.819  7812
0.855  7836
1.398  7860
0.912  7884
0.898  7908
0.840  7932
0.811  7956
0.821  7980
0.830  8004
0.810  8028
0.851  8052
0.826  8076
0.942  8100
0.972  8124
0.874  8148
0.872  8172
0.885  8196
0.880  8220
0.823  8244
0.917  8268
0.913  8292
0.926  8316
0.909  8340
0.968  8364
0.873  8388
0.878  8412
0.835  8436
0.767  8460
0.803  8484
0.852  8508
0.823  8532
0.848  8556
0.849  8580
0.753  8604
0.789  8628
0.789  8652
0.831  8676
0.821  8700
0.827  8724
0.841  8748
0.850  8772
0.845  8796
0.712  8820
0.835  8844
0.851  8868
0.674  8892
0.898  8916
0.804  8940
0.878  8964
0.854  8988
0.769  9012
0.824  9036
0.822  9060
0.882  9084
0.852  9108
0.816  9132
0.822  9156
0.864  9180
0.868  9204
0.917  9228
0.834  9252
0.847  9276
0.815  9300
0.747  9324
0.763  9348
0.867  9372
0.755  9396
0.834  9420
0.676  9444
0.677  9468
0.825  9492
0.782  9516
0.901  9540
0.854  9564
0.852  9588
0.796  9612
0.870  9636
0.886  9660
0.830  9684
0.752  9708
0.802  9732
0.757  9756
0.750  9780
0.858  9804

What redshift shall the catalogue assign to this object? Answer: 0.57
